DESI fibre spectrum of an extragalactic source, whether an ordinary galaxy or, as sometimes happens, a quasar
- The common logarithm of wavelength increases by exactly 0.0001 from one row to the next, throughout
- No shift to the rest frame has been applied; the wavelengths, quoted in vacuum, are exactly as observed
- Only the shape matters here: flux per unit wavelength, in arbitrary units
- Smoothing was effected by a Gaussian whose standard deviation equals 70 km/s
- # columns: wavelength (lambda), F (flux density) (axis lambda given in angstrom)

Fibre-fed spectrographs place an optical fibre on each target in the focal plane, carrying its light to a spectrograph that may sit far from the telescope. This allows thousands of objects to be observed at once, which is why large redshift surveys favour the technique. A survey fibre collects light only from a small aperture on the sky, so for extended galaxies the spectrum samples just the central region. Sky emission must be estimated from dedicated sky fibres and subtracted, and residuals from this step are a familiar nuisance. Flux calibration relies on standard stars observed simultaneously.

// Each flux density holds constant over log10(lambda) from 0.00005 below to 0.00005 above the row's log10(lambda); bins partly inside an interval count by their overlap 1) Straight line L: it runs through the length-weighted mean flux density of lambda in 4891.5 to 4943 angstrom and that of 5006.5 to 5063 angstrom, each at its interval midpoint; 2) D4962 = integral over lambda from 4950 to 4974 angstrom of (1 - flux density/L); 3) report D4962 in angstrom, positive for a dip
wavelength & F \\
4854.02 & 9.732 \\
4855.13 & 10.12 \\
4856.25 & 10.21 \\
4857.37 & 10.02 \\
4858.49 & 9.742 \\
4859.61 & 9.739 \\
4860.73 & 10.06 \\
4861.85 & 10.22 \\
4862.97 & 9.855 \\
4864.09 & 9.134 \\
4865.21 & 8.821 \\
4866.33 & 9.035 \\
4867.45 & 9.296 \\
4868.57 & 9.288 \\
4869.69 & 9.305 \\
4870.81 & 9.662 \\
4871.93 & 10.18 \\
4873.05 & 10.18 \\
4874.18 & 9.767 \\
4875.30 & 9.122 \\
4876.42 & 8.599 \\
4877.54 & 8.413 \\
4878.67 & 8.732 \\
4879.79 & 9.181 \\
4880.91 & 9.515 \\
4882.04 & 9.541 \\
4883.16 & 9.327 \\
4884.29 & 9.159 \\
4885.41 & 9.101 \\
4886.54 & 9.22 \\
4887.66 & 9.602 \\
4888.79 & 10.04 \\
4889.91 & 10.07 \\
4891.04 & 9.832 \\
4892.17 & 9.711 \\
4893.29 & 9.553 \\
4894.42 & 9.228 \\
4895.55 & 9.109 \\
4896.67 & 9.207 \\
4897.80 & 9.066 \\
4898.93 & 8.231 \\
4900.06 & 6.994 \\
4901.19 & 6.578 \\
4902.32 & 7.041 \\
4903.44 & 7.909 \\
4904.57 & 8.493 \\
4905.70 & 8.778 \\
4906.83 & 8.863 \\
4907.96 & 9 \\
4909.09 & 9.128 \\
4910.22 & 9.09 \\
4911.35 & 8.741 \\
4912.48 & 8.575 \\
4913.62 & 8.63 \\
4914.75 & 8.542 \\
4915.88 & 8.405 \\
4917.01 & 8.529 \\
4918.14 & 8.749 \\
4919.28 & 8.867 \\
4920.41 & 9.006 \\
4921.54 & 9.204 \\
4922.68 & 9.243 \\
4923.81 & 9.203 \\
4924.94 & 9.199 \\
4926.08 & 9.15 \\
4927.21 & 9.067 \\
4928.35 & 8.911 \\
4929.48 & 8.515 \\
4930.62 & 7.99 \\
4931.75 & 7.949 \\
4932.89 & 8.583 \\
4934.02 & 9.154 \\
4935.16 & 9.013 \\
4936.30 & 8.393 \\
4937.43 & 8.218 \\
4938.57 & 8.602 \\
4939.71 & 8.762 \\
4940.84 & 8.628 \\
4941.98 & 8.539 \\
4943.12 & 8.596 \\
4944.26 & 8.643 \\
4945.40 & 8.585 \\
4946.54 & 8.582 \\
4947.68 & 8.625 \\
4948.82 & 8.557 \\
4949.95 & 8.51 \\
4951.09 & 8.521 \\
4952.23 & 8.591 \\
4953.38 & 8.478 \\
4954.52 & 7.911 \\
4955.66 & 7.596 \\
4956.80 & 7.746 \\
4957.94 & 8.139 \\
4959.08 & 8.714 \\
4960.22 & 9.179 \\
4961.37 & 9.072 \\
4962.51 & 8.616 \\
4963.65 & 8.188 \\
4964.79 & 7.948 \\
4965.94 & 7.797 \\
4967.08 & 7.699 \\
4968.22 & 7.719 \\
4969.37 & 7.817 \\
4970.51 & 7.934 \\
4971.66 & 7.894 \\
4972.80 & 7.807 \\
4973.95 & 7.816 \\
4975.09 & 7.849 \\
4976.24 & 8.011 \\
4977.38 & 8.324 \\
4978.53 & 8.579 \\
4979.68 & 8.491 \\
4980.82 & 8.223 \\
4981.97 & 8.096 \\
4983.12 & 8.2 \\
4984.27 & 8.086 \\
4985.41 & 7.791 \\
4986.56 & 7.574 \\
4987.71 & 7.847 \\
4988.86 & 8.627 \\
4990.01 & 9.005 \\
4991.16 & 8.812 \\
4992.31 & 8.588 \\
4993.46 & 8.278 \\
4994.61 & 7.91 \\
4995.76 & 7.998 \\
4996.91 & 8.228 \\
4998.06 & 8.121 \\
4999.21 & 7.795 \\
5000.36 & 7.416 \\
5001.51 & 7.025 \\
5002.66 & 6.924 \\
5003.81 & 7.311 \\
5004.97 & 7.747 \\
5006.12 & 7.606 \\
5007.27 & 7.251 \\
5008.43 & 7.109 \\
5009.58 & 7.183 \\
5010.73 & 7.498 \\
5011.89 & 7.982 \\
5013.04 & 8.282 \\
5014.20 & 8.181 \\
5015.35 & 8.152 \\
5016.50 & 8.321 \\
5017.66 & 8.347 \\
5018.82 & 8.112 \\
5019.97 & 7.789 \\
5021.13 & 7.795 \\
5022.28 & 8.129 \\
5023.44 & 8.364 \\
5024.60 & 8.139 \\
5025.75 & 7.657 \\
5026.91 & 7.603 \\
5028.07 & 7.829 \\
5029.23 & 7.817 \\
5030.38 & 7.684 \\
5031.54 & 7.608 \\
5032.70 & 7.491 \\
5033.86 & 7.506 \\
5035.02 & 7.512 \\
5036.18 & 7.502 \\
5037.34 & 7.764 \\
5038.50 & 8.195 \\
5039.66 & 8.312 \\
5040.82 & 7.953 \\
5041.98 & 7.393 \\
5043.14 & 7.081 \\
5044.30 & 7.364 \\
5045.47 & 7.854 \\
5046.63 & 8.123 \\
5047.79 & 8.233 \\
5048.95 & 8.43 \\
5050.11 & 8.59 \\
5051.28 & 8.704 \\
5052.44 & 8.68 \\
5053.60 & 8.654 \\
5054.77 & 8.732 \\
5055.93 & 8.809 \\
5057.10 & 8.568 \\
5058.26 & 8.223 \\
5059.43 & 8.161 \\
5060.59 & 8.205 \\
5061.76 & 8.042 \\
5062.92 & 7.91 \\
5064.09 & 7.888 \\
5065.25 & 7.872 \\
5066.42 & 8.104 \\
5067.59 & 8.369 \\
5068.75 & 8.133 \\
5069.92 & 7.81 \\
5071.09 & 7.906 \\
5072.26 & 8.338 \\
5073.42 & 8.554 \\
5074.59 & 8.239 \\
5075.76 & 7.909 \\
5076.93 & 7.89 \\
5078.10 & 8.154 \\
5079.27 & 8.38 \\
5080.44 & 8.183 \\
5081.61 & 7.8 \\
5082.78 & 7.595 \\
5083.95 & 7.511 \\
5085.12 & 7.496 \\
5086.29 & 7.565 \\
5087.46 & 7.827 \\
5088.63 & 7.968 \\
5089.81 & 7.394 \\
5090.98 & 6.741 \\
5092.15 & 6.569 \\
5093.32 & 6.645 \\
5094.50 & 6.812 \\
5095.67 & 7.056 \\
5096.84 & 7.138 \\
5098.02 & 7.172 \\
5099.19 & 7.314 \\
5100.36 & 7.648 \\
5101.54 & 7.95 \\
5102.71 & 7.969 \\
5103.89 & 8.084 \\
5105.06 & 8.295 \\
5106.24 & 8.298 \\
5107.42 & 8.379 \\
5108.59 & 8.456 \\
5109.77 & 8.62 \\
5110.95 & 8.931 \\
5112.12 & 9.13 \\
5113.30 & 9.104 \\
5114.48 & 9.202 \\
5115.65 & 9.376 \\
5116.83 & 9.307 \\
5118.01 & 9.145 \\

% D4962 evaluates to 0.7 angstrom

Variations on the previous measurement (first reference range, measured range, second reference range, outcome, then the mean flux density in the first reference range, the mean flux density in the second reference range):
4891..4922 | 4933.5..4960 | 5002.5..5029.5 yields -0.5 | 8.66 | 7.81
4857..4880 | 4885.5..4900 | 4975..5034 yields -0.2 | 9.44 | 7.93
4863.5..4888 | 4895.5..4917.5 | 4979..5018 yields 1.3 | 9.28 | 7.94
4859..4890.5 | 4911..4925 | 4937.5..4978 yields 0.0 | 9.44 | 8.28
